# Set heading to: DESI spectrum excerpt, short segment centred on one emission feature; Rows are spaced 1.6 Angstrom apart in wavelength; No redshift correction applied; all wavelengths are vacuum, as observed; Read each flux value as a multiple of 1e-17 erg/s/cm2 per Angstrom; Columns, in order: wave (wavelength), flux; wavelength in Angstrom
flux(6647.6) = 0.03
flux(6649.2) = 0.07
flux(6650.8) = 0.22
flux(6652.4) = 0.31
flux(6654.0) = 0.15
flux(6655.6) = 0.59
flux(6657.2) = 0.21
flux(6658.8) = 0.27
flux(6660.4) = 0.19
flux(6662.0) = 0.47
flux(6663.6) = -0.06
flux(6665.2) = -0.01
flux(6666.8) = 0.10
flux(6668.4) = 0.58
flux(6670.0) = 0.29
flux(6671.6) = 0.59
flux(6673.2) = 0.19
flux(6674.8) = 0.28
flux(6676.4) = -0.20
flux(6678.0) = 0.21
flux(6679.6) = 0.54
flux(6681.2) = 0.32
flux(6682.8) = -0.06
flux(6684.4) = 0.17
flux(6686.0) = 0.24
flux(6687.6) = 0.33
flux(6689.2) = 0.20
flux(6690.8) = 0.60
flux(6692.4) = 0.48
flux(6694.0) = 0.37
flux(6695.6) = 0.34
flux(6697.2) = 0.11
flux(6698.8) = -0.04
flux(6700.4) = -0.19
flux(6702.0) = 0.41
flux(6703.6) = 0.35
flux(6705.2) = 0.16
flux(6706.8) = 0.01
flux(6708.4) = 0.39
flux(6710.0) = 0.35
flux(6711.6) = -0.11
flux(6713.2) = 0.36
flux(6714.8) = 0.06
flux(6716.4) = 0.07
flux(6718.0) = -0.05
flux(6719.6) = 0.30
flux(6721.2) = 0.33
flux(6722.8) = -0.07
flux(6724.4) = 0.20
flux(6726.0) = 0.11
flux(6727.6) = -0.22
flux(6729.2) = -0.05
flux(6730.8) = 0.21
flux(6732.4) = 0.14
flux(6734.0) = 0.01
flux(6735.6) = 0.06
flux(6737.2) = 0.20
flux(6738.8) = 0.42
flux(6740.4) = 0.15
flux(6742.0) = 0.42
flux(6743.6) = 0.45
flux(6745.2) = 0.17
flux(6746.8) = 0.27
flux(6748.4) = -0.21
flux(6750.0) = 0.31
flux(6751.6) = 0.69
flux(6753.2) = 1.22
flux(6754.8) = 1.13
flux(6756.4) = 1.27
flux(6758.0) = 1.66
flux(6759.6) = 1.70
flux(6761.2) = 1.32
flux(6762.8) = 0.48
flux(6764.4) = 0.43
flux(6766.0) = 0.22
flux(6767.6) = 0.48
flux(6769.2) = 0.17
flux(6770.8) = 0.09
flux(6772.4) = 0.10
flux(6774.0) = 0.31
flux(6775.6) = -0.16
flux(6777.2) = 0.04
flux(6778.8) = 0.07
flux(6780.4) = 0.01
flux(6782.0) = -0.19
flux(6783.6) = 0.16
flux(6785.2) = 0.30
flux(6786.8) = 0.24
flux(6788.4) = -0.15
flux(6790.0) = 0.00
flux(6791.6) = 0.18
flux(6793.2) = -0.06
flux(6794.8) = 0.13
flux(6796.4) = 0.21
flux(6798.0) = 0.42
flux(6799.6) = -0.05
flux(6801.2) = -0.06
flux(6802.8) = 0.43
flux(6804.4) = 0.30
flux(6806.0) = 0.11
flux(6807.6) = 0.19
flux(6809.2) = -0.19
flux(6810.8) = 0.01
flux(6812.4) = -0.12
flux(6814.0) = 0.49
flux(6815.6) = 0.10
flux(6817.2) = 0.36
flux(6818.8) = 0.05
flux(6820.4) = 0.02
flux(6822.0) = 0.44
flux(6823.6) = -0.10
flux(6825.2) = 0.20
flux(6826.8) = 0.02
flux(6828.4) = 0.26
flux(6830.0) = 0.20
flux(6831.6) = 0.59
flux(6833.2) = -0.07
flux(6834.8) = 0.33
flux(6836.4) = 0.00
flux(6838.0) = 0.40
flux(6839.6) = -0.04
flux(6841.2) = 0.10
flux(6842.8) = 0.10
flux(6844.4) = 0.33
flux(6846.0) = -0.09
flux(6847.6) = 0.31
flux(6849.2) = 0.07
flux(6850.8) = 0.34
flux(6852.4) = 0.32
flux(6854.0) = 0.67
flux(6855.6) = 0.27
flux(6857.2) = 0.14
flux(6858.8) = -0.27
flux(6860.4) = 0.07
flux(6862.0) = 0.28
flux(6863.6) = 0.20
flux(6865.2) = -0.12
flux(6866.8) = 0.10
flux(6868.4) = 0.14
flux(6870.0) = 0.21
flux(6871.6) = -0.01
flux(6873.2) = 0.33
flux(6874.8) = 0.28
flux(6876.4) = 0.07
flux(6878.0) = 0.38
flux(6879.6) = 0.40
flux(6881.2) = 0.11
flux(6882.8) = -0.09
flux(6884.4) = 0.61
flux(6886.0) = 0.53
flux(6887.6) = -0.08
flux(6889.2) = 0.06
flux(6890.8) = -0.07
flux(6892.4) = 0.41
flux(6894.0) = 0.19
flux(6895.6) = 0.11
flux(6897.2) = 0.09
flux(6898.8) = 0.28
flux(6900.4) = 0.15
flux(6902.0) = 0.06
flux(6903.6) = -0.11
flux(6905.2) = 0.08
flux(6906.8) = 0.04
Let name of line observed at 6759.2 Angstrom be [O II]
